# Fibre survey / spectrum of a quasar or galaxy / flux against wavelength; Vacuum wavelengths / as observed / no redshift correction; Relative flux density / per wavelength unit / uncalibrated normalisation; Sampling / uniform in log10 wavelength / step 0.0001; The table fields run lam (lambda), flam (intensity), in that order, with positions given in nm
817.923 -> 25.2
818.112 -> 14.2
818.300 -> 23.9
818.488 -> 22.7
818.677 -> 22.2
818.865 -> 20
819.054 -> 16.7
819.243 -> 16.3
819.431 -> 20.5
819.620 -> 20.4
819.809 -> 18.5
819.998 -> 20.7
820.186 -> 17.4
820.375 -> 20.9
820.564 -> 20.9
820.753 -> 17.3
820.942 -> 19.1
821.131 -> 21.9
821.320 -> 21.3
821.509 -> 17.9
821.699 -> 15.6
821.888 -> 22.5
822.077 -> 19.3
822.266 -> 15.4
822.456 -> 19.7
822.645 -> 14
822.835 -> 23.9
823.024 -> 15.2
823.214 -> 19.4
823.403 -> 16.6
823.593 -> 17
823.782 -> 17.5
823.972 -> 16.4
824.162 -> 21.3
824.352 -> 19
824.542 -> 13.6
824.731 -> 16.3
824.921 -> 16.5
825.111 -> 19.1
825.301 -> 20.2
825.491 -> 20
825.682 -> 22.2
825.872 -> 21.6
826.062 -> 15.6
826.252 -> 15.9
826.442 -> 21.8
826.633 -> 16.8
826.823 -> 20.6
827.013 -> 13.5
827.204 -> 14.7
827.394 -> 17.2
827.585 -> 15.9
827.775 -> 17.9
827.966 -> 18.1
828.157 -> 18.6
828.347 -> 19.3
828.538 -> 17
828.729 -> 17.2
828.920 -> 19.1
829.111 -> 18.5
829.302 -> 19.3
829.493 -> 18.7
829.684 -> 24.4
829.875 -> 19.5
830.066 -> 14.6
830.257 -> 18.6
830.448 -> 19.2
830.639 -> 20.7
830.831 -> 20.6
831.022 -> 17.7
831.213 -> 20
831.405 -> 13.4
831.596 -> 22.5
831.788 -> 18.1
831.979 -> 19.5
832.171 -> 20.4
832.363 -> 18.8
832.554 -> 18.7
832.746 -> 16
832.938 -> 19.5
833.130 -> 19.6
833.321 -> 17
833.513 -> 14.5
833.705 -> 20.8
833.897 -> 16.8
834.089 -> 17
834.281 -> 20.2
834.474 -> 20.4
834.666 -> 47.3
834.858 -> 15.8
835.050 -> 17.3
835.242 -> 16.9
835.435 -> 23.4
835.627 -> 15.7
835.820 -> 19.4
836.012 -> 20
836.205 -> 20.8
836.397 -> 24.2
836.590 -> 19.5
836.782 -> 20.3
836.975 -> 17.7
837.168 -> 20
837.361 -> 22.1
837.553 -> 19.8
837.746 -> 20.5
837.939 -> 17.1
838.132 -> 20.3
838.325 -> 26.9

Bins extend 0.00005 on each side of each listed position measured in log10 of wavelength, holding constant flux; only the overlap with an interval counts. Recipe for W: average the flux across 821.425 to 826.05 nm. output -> 18.3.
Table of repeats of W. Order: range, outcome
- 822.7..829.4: 18.1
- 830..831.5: 18.2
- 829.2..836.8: 19.7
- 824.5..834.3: 18.3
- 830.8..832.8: 18.7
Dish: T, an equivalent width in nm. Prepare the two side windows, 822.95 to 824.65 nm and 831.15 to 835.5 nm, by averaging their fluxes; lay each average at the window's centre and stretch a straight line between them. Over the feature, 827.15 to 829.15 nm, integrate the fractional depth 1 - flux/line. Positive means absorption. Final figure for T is 0.088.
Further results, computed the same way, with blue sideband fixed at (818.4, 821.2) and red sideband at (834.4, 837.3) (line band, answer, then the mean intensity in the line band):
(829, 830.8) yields 0.12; 19.3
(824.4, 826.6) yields 0.20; 18.4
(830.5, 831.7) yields 0.09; 19.1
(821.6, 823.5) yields 0.17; 18.2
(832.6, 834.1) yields 0.24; 17.7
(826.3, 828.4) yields 0.29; 17.6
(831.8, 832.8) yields 0.10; 18.7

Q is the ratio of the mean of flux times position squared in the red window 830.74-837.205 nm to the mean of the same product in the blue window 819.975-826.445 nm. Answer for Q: 1.09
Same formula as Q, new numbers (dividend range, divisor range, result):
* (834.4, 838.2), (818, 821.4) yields 1.10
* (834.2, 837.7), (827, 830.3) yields 1.20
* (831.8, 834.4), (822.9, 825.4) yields 1.06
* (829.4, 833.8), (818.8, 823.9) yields 1.03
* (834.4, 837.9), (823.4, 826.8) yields 1.19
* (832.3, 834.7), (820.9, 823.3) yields 1.08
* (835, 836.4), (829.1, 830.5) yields 1.03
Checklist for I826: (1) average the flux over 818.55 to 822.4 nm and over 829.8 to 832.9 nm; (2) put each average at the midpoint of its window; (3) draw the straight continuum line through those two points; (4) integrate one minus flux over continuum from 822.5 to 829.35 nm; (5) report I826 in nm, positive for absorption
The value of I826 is 0.36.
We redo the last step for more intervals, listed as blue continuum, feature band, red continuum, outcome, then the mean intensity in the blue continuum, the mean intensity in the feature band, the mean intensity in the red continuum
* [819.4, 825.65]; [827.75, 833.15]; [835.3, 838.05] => 0.17 nm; 18.7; 18.8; 20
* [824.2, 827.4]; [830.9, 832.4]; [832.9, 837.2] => 0.04 nm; 18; 18.8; 20.2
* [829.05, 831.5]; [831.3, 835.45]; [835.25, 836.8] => -0.01 nm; 18.9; 19.7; 20.2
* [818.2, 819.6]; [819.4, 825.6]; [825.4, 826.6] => 0.38 nm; 20.3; 18.6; 19.4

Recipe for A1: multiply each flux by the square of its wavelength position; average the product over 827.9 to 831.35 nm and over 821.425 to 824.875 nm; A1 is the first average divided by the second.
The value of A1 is 1.08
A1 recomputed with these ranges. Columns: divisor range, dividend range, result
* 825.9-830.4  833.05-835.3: 1.15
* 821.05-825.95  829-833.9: 1.03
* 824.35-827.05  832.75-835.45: 1.13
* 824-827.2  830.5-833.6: 1.04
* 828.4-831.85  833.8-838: 1.11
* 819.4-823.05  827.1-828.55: 0.92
